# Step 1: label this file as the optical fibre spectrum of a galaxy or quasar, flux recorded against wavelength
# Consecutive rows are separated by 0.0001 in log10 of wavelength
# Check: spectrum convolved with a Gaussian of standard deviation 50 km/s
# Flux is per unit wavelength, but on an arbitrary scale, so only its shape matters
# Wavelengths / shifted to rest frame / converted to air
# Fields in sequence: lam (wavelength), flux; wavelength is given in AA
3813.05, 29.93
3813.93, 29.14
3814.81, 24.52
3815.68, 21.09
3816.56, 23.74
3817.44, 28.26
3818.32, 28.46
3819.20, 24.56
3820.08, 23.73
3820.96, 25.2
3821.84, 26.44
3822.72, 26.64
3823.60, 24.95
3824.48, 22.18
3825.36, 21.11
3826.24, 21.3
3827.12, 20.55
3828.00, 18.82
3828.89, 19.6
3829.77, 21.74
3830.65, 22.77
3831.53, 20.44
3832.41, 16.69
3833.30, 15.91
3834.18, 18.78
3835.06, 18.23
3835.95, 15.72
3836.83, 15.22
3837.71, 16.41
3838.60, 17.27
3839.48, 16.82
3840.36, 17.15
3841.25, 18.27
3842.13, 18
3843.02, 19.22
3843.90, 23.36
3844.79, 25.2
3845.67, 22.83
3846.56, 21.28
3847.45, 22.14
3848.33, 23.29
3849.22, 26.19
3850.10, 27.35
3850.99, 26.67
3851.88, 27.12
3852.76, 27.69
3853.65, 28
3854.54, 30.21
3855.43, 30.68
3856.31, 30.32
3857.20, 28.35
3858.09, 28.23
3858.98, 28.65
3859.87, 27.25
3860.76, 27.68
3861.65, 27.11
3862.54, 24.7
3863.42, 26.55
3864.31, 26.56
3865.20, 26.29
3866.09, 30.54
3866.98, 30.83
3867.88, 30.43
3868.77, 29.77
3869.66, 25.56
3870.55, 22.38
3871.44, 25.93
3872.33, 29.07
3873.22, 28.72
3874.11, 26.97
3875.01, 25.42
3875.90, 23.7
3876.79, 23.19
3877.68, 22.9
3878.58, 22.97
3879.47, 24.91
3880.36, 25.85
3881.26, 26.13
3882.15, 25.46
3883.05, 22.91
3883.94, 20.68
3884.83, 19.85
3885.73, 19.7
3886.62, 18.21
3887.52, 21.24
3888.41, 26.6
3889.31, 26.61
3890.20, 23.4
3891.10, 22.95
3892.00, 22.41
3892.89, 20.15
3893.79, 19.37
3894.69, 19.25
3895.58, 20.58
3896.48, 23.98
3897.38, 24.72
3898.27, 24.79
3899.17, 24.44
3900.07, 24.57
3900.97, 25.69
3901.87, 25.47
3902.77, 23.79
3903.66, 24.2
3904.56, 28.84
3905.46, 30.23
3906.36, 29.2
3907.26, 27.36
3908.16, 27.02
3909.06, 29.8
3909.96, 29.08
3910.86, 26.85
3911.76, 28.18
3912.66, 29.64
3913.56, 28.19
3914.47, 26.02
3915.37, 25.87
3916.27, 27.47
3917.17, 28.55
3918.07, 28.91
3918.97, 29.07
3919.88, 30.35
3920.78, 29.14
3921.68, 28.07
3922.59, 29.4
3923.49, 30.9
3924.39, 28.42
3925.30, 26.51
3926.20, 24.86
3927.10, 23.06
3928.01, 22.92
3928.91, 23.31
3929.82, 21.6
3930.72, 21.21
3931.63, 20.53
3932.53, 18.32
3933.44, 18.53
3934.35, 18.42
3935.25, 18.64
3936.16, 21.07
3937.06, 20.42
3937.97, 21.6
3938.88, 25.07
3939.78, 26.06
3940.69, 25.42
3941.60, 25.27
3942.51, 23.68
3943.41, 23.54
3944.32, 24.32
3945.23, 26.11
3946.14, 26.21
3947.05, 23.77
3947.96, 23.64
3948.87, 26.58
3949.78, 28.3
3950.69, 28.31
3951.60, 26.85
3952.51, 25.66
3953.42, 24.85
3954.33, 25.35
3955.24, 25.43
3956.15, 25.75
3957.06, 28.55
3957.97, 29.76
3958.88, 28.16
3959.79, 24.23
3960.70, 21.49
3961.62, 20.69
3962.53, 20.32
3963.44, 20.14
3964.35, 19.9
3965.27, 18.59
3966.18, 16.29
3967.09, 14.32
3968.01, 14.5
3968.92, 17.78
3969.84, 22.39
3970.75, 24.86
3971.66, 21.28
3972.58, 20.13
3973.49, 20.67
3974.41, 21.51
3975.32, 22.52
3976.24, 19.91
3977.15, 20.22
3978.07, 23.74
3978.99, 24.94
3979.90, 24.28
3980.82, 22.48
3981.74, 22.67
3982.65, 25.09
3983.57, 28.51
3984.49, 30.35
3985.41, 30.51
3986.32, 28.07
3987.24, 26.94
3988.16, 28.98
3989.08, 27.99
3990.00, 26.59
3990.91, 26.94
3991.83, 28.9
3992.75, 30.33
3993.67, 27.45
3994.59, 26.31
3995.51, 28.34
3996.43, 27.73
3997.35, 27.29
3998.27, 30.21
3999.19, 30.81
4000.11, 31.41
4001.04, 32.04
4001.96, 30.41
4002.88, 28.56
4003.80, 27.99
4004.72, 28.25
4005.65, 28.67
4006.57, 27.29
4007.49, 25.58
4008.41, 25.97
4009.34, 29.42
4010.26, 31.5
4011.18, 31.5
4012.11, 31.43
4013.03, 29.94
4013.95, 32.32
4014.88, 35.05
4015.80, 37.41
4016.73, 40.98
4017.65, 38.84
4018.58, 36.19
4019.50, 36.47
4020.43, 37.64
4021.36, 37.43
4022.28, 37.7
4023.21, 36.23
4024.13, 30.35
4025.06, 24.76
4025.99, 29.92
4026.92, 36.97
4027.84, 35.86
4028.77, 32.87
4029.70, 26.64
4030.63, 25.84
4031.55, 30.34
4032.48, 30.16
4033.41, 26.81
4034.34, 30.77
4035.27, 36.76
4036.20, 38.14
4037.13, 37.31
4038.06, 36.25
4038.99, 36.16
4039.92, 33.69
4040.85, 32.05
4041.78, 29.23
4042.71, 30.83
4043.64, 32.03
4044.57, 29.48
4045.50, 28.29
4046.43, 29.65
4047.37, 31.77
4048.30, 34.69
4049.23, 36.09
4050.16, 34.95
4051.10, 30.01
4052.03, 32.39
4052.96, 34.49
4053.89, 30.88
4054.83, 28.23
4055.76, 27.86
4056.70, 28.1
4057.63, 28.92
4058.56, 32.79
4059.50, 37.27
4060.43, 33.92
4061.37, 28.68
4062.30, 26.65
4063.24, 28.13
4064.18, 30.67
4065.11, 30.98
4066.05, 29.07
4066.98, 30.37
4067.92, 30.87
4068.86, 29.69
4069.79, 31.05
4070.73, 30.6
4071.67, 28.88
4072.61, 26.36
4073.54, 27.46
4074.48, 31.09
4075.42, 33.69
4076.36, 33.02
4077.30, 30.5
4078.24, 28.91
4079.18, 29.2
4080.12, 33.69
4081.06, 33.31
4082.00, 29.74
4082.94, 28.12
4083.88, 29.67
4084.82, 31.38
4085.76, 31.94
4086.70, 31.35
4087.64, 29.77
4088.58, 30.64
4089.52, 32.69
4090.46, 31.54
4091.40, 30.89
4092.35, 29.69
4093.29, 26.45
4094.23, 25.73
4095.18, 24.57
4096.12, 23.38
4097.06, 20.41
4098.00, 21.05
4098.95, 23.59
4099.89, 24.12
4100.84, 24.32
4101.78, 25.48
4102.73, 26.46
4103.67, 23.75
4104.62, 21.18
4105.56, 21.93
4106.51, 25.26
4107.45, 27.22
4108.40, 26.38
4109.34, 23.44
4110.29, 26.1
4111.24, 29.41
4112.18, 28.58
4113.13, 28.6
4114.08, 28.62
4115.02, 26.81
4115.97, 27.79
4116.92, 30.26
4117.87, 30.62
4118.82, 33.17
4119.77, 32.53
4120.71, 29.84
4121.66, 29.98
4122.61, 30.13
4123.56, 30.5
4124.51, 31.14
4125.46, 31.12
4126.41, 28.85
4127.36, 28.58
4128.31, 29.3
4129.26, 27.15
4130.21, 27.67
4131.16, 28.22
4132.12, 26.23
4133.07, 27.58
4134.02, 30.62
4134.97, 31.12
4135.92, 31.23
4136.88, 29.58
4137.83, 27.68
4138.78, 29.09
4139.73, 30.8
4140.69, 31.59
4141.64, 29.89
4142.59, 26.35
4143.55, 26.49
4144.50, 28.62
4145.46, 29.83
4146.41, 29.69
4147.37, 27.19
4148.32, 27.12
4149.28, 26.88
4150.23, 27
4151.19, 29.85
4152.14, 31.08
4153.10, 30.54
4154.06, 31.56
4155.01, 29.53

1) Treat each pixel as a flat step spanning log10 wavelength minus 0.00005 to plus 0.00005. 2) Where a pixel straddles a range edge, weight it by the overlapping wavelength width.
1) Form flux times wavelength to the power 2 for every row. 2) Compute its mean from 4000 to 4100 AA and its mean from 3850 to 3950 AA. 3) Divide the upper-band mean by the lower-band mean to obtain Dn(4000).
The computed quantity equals 1.31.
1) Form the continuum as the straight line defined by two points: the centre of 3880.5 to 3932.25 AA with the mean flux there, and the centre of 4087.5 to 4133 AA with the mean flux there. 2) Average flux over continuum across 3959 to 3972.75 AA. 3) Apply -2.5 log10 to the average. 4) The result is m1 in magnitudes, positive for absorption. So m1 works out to 0.280 mag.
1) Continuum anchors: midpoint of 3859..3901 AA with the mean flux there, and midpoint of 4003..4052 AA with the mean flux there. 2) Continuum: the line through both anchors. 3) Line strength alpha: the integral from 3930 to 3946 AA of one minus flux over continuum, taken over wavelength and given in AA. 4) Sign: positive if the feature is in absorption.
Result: 3.1 AA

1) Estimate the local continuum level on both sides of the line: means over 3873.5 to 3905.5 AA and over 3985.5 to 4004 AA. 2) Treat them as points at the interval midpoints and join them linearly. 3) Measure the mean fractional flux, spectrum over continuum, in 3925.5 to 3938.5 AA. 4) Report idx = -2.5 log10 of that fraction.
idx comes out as 0.21 mag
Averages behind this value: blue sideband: 23.6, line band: 21.2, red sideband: 28.7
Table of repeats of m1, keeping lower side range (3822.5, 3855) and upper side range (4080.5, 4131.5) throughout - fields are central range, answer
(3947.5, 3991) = 0.035 mag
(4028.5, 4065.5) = -0.187 mag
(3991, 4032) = -0.213 mag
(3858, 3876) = -0.227 mag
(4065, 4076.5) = -0.114 mag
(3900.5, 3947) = -0.089 mag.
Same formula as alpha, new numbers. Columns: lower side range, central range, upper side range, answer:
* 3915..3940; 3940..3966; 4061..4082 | 1.0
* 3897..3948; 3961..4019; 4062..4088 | 2.3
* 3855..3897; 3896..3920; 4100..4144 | -1.5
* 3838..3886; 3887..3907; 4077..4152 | 1.0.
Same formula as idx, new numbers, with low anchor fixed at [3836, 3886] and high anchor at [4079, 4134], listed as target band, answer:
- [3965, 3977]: 0.313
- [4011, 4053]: -0.221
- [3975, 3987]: 0.060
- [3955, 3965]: 0.093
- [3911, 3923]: -0.115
